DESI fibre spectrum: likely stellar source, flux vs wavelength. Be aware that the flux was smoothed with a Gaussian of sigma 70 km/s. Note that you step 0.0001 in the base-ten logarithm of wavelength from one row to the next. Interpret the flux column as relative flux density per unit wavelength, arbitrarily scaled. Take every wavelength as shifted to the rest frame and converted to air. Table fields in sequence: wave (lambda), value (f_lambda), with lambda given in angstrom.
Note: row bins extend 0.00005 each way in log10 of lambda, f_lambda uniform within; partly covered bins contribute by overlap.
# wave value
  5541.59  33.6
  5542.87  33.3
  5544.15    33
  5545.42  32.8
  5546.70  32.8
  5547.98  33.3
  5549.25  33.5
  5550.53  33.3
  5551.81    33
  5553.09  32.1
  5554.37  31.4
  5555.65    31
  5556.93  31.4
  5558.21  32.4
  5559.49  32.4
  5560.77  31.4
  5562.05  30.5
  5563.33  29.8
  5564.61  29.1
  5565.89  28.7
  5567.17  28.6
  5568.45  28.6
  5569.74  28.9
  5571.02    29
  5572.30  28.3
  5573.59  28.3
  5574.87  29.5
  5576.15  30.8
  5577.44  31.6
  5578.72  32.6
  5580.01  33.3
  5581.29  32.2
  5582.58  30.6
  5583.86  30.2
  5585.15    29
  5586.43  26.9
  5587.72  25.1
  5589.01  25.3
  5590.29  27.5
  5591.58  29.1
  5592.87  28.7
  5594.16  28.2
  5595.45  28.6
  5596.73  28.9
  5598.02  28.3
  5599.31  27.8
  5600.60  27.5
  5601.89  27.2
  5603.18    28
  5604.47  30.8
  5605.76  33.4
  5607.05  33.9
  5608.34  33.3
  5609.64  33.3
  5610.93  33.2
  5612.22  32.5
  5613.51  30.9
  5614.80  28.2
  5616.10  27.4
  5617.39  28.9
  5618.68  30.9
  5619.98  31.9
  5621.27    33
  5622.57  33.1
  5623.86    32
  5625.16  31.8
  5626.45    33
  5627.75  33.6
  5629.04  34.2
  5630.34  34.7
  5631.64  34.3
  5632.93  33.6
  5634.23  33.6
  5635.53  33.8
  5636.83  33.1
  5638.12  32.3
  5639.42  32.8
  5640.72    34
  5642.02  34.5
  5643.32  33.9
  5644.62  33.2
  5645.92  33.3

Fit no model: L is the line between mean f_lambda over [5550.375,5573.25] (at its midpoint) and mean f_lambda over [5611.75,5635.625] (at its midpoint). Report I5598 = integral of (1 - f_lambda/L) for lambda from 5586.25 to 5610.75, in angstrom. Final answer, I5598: 1.8 angstrom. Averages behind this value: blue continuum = 30.5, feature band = 29.2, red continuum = 32.1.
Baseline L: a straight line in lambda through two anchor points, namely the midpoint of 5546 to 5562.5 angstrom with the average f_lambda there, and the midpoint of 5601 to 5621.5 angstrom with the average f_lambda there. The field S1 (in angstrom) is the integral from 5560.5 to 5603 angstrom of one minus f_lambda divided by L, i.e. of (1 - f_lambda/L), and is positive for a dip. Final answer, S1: 3.43 angstrom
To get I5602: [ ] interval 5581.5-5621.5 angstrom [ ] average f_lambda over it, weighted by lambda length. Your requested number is 29.6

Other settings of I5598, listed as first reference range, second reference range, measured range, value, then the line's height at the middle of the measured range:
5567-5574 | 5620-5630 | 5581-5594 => 0.7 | 30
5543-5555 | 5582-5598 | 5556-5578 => 0.6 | 30.8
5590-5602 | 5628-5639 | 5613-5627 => 0.3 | 31.7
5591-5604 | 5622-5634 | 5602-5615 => -0.7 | 30.1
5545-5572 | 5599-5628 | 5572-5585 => 0.2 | 31.1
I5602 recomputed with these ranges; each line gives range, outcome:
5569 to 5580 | 30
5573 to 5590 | 29.6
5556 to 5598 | 29.5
